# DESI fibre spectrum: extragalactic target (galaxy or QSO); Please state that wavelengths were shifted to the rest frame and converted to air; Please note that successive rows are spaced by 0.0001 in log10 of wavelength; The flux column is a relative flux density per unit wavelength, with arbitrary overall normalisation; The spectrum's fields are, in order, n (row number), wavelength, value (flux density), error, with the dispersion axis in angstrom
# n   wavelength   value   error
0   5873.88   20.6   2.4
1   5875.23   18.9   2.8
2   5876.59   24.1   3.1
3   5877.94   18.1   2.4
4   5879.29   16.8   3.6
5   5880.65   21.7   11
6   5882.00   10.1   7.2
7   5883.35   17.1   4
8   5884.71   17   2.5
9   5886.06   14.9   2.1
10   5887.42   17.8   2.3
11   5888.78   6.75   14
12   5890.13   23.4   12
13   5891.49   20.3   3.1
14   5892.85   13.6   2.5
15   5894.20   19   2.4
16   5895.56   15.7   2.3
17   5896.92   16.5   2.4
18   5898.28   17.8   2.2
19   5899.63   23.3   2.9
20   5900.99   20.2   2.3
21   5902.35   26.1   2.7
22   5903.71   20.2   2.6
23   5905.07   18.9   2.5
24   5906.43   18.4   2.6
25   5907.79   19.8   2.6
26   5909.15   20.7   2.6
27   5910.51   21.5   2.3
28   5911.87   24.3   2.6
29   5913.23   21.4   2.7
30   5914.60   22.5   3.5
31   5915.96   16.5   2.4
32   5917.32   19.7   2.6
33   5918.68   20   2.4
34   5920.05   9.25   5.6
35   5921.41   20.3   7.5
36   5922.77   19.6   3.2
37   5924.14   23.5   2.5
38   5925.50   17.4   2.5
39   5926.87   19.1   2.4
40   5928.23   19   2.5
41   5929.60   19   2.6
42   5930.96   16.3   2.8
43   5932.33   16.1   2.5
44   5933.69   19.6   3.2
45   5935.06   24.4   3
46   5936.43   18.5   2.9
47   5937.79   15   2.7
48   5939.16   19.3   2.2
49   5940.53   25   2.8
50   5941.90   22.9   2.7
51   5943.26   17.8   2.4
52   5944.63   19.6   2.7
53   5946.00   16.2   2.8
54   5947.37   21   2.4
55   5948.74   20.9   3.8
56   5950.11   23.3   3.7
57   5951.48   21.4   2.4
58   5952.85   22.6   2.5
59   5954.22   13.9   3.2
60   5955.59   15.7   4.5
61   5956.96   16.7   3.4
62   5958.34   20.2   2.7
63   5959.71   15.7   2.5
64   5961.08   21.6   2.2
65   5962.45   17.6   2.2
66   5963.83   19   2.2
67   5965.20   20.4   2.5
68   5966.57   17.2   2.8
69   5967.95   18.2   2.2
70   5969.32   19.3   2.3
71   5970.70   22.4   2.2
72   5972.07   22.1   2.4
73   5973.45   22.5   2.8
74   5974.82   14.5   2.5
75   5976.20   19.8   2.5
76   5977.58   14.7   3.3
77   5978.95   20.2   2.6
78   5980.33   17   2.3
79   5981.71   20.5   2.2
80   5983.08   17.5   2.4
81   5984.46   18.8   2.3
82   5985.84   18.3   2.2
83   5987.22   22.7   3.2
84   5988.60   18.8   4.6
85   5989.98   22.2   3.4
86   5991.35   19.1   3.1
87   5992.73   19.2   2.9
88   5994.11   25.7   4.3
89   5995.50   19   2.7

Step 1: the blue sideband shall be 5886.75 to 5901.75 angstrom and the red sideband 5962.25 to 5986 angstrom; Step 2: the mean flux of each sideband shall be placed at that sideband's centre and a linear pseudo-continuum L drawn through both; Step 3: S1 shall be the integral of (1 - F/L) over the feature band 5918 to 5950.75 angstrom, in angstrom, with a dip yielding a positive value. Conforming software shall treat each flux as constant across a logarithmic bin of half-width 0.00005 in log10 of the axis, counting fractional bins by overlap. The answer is -1.7 angstrom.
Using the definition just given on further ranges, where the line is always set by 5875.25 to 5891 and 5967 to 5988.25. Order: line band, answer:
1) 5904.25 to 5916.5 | -1.9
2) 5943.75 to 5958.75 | -0.5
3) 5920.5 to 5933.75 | -0.5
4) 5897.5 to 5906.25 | -1.6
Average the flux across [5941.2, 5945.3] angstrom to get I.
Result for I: 20.1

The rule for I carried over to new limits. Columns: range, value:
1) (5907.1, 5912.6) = 21.6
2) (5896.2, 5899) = 17.3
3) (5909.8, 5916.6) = 21.3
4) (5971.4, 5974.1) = 22.3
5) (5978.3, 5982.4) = 19.2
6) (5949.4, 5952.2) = 22.3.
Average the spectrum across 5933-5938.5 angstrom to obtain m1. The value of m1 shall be 19.4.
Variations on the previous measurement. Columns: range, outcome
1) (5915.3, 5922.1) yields 17.2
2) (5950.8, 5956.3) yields 18.4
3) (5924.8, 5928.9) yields 18.5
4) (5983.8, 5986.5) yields 18.5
